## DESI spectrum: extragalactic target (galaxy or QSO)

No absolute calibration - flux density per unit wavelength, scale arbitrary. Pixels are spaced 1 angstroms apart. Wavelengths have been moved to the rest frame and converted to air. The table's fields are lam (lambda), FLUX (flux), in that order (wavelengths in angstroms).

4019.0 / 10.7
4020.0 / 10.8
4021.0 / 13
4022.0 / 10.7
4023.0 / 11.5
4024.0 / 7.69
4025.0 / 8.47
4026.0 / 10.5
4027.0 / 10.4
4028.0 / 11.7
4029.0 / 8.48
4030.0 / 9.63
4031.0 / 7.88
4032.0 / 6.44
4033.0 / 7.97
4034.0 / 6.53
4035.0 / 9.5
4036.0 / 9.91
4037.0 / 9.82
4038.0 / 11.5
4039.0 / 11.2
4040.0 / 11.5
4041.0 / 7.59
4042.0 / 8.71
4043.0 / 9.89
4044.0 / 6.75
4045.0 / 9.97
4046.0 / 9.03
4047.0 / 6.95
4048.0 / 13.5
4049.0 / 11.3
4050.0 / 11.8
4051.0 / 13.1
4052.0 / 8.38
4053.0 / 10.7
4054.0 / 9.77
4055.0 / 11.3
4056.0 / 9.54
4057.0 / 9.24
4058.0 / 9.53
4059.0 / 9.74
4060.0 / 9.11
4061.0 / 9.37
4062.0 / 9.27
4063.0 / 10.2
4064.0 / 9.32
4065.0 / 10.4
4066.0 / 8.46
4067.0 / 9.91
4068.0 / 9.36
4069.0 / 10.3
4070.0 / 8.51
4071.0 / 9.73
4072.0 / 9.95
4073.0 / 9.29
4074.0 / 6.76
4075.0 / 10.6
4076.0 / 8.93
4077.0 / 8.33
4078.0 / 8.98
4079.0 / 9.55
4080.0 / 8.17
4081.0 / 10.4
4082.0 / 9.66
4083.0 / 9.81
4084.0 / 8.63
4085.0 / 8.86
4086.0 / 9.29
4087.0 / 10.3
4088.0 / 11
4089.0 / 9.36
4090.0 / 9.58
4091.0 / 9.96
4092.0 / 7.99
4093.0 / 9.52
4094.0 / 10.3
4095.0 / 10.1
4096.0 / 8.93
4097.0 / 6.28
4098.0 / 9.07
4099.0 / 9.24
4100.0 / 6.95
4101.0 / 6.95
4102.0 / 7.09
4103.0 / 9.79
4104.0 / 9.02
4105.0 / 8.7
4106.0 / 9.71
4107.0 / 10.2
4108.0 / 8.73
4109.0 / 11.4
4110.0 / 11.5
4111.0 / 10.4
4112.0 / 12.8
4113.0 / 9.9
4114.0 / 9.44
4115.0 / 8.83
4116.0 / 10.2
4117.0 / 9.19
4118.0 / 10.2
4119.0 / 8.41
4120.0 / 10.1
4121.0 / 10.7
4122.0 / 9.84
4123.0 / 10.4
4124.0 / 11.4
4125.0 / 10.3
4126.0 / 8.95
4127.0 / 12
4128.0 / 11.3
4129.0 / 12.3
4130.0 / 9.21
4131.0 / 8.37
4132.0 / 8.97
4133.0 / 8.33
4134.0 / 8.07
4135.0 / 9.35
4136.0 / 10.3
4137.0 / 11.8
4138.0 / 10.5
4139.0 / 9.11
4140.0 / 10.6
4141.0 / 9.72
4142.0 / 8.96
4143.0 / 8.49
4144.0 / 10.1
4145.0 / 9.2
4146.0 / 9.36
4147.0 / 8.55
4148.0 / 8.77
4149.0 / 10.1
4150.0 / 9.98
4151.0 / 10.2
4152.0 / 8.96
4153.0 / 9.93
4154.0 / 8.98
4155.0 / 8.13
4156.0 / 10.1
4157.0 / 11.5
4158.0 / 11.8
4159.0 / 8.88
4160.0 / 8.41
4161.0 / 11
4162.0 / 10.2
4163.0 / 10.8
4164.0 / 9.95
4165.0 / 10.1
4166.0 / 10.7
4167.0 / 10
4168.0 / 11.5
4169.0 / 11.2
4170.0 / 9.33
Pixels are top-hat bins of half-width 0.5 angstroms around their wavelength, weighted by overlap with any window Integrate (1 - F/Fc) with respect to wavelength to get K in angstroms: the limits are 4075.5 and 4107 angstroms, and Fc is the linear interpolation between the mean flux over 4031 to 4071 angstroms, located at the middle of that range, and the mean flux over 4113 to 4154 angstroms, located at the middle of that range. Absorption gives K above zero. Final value 2.0 angstroms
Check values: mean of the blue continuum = 9.6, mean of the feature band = 9.07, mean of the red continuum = 9.75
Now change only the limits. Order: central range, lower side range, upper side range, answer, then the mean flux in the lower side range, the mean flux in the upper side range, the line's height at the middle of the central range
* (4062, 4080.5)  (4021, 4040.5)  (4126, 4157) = 0.7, 9.63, 9.68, 9.65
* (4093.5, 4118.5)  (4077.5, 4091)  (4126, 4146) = 0.6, 9.52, 9.79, 9.64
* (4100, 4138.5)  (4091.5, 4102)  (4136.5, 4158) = -3.4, 8.46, 9.72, 9.02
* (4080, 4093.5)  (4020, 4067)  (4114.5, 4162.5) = 0.3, 9.74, 9.79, 9.76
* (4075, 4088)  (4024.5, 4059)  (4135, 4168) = 0.5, 9.66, 9.87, 9.74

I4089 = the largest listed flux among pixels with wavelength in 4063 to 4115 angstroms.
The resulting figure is 12.8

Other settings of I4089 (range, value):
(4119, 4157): 12.3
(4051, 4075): 13.1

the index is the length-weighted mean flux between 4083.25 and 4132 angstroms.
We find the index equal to 9.63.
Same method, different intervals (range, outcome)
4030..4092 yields 9.5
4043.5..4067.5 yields 9.86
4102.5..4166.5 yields 9.89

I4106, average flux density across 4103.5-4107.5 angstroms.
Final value 9.41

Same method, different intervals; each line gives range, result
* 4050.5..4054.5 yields 10.5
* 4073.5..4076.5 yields 8.76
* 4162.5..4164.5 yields 10.4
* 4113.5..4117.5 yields 9.41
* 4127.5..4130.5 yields 10.9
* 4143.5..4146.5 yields 9.55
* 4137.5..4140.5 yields 10.1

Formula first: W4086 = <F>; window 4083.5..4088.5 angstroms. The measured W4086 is 9.62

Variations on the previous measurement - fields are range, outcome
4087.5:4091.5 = 9.97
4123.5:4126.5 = 10.2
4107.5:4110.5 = 10.5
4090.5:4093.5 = 9.16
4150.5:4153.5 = 9.7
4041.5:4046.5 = 8.87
